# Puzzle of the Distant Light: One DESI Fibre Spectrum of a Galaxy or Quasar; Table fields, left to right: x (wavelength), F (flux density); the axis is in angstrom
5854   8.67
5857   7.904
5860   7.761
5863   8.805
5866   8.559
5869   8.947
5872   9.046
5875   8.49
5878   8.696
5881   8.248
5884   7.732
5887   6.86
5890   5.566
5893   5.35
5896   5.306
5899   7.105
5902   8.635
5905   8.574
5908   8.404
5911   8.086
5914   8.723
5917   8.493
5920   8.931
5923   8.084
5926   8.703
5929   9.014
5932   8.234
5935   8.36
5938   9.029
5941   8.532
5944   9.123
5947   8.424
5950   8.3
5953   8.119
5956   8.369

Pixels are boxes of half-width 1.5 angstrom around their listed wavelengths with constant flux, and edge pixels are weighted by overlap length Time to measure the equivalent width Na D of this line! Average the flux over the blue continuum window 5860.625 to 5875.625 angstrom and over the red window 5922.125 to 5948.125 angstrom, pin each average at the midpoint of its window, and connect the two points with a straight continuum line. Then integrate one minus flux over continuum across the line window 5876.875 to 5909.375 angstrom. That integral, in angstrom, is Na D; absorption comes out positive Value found 5.2 angstrom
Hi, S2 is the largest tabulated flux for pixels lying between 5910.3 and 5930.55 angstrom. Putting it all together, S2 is 9.014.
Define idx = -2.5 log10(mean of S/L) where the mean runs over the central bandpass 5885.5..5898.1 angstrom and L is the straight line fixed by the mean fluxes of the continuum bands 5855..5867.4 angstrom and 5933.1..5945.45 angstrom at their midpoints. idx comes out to 0.40 mag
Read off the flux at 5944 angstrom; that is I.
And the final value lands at 9.123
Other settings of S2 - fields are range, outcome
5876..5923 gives 8.931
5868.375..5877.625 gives 9.046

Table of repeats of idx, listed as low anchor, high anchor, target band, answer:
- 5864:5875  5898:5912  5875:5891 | 0.14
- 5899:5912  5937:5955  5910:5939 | -0.02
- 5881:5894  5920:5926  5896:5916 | -0.06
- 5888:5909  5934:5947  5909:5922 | -0.11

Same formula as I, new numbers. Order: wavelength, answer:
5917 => 8.493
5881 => 8.248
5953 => 8.119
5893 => 5.35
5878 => 8.696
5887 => 6.86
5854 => 8.67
